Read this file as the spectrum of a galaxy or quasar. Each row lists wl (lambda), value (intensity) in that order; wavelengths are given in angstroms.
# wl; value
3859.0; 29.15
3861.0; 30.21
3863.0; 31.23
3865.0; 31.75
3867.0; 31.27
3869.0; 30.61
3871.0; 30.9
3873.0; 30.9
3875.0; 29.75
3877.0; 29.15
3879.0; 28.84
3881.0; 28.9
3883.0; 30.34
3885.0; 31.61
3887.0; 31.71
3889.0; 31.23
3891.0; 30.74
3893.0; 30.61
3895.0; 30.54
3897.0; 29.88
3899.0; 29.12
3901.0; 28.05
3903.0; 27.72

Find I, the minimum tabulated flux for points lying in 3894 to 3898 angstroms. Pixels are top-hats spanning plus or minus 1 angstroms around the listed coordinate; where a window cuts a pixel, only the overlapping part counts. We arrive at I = 29.88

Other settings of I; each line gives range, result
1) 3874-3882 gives 28.84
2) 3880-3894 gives 28.9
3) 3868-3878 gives 29.15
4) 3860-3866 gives 30.21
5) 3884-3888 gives 31.61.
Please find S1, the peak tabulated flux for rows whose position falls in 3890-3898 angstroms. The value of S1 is 30.74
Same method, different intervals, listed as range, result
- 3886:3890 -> 31.71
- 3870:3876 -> 30.9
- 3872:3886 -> 31.61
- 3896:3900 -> 29.88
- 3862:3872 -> 31.75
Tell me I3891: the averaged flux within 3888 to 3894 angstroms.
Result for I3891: 30.9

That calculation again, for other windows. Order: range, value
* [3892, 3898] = 30.3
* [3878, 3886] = 29.9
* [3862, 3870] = 31.2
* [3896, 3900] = 29.5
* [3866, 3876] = 30.7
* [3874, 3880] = 29.2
